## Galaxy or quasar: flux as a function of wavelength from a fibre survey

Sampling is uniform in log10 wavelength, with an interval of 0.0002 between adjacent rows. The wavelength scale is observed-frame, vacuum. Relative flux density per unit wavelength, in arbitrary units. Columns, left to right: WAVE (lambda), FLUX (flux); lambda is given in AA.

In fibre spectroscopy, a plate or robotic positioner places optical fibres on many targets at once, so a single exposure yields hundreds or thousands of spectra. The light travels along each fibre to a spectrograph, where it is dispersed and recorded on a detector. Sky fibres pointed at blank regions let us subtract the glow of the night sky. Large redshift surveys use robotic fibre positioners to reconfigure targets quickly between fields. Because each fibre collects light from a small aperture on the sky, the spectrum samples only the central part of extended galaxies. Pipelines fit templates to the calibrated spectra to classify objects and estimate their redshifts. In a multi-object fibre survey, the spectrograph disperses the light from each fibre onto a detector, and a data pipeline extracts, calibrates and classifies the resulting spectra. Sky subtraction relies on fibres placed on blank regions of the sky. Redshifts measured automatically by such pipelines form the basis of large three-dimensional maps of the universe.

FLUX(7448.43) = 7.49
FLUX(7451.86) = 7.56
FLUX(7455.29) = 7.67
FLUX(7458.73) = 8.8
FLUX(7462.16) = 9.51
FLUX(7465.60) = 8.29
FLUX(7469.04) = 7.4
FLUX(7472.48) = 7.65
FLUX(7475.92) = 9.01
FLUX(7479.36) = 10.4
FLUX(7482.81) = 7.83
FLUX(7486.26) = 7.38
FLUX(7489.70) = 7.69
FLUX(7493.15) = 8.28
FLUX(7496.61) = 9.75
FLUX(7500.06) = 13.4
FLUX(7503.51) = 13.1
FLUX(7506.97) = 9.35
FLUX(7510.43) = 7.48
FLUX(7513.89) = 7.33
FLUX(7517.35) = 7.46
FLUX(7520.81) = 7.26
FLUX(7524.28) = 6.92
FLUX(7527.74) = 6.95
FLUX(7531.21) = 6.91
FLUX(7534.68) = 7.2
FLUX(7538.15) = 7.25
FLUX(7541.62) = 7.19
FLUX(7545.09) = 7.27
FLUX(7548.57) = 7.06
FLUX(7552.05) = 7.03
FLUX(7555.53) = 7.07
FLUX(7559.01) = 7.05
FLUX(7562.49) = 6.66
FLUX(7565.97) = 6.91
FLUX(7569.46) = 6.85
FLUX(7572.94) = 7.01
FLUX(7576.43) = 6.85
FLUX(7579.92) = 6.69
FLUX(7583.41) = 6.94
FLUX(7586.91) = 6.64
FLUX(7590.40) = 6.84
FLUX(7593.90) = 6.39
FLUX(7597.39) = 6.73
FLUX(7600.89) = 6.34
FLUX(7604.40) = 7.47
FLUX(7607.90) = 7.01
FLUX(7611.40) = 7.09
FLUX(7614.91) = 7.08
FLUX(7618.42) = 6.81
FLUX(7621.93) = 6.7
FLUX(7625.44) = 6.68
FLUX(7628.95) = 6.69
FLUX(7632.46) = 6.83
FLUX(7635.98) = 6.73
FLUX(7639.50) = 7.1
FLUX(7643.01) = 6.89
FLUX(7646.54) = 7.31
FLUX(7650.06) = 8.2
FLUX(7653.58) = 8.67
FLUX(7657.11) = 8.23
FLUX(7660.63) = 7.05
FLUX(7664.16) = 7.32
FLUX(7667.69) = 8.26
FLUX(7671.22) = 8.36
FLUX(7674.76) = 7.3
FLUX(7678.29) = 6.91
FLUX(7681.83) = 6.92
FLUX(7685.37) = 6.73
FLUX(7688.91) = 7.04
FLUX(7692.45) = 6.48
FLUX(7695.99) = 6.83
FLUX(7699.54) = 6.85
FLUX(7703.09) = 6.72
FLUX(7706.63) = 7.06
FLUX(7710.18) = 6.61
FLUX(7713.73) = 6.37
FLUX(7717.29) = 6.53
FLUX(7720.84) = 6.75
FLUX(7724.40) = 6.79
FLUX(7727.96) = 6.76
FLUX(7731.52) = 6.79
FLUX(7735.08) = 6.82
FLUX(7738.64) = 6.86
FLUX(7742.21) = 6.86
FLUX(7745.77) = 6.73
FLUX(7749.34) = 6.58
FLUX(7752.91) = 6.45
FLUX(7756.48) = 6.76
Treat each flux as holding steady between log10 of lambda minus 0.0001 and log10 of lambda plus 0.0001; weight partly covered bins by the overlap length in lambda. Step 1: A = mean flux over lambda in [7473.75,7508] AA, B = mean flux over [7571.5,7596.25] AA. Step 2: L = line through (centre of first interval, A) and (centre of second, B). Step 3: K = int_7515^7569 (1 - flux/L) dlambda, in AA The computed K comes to 6.34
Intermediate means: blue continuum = 9.6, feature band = 7.08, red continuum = 6.76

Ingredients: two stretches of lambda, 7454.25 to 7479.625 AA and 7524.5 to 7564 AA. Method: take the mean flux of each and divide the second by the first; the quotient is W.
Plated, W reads 0.8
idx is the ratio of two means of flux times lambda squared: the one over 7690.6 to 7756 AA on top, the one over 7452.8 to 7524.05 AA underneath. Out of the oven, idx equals 0.8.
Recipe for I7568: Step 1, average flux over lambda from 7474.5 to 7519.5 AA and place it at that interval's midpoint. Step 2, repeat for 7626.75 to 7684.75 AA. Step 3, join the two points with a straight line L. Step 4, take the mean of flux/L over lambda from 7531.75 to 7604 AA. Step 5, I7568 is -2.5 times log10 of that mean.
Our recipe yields 0.205 mag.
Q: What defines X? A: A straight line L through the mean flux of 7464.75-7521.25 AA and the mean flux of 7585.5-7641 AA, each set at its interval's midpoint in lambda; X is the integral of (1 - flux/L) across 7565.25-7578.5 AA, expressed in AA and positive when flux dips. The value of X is 1.1 AA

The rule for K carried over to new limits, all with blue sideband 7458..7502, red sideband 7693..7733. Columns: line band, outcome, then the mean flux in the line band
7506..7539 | 4.41 AA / 7.37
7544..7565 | 3.06 AA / 7.01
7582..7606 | 3.30 AA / 6.76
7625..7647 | 1.67 AA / 6.88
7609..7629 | 1.95 AA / 6.86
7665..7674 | -1.22 AA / 8.09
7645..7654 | -0.83 AA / 7.99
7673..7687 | 0.13 AA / 6.97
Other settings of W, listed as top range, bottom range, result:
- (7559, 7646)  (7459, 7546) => 0.82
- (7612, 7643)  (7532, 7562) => 0.96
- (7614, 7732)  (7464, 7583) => 0.90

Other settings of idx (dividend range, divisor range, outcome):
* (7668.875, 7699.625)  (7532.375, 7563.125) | 1.03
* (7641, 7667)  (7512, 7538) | 1.11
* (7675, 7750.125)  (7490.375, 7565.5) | 0.89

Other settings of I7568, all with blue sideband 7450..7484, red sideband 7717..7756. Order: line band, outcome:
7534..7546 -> 0.104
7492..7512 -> -0.248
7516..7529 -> 0.132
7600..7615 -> 0.076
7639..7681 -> -0.062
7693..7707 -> 0.023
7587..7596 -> 0.154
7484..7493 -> 0.081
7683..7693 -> 0.038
